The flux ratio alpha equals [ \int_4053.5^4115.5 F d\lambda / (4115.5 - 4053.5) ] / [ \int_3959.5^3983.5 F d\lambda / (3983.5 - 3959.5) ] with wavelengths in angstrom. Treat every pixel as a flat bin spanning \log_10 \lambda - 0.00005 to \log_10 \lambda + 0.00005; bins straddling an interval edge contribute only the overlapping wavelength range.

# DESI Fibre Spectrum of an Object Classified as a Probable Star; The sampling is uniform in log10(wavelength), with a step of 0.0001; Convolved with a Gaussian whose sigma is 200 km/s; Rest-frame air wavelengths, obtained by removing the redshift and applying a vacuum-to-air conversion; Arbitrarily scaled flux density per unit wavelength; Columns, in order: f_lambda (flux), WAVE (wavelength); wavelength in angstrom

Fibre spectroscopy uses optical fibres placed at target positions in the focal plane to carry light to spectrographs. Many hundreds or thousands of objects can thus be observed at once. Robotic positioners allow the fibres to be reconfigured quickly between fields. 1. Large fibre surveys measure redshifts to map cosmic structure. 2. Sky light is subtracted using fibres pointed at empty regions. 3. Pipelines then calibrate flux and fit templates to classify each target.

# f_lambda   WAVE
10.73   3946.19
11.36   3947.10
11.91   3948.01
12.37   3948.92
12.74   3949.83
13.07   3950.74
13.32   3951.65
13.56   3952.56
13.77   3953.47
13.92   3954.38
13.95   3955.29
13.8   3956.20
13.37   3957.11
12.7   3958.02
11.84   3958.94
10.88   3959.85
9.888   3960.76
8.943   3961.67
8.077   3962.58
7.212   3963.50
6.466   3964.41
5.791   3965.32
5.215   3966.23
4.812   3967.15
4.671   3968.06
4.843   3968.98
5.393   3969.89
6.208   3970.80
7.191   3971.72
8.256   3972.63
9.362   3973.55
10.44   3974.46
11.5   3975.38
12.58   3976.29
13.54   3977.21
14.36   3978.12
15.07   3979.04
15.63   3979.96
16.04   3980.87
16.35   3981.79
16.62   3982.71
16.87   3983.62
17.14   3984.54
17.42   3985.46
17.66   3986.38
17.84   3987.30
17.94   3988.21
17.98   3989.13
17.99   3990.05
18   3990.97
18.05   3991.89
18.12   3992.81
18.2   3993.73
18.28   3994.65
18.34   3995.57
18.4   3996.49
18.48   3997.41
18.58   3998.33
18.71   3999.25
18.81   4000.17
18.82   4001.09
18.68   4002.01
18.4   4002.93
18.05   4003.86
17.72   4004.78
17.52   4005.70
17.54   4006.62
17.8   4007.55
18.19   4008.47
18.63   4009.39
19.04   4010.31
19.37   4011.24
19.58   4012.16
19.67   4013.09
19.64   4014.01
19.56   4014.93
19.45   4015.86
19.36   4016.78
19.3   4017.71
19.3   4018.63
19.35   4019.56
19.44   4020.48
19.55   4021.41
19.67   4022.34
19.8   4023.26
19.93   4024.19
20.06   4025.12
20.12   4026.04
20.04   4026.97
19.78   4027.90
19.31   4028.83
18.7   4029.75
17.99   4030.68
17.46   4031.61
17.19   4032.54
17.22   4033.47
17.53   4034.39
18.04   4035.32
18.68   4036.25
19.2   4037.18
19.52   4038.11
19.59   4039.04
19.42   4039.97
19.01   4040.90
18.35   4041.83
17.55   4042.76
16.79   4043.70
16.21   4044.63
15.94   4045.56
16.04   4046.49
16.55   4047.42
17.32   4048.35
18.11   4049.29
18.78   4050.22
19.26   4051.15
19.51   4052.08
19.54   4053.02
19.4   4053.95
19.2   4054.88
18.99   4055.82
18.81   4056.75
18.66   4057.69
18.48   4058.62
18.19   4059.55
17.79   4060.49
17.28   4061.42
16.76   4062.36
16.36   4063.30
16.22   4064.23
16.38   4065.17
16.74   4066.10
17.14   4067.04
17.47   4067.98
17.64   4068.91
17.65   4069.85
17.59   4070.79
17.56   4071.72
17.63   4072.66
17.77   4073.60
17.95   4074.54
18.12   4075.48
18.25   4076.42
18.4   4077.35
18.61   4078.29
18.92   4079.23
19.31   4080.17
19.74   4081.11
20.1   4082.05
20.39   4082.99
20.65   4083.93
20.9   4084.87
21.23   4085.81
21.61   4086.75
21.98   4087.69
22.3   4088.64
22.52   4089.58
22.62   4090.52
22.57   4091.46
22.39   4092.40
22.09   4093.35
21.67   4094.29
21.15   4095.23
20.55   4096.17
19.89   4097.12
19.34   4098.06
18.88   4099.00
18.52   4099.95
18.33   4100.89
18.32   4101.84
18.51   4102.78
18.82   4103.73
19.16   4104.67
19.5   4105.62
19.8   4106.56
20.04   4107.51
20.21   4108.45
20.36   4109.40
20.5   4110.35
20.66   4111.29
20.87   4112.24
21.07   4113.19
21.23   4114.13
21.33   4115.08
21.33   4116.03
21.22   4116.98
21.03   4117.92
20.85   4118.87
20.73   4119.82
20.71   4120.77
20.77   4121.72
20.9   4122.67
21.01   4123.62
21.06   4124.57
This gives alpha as 1.95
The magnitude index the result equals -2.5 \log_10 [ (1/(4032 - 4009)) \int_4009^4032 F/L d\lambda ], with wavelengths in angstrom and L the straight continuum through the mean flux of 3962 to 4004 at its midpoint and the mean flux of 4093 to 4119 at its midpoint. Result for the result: -0.22 mag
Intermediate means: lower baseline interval 13.9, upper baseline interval 20.2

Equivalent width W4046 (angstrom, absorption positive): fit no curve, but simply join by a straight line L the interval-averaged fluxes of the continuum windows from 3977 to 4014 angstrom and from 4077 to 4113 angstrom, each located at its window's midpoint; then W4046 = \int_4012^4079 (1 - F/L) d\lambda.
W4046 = 2.3 angstrom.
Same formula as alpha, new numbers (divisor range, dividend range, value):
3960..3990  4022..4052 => 1.59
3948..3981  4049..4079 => 1.71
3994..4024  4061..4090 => 0.99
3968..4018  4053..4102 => 1.18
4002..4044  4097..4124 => 1.07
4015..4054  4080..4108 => 1.10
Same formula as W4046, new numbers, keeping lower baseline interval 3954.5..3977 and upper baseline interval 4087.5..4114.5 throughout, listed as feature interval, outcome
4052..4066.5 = -0.9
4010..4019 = -4.3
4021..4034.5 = -4.5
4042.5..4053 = -1.0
